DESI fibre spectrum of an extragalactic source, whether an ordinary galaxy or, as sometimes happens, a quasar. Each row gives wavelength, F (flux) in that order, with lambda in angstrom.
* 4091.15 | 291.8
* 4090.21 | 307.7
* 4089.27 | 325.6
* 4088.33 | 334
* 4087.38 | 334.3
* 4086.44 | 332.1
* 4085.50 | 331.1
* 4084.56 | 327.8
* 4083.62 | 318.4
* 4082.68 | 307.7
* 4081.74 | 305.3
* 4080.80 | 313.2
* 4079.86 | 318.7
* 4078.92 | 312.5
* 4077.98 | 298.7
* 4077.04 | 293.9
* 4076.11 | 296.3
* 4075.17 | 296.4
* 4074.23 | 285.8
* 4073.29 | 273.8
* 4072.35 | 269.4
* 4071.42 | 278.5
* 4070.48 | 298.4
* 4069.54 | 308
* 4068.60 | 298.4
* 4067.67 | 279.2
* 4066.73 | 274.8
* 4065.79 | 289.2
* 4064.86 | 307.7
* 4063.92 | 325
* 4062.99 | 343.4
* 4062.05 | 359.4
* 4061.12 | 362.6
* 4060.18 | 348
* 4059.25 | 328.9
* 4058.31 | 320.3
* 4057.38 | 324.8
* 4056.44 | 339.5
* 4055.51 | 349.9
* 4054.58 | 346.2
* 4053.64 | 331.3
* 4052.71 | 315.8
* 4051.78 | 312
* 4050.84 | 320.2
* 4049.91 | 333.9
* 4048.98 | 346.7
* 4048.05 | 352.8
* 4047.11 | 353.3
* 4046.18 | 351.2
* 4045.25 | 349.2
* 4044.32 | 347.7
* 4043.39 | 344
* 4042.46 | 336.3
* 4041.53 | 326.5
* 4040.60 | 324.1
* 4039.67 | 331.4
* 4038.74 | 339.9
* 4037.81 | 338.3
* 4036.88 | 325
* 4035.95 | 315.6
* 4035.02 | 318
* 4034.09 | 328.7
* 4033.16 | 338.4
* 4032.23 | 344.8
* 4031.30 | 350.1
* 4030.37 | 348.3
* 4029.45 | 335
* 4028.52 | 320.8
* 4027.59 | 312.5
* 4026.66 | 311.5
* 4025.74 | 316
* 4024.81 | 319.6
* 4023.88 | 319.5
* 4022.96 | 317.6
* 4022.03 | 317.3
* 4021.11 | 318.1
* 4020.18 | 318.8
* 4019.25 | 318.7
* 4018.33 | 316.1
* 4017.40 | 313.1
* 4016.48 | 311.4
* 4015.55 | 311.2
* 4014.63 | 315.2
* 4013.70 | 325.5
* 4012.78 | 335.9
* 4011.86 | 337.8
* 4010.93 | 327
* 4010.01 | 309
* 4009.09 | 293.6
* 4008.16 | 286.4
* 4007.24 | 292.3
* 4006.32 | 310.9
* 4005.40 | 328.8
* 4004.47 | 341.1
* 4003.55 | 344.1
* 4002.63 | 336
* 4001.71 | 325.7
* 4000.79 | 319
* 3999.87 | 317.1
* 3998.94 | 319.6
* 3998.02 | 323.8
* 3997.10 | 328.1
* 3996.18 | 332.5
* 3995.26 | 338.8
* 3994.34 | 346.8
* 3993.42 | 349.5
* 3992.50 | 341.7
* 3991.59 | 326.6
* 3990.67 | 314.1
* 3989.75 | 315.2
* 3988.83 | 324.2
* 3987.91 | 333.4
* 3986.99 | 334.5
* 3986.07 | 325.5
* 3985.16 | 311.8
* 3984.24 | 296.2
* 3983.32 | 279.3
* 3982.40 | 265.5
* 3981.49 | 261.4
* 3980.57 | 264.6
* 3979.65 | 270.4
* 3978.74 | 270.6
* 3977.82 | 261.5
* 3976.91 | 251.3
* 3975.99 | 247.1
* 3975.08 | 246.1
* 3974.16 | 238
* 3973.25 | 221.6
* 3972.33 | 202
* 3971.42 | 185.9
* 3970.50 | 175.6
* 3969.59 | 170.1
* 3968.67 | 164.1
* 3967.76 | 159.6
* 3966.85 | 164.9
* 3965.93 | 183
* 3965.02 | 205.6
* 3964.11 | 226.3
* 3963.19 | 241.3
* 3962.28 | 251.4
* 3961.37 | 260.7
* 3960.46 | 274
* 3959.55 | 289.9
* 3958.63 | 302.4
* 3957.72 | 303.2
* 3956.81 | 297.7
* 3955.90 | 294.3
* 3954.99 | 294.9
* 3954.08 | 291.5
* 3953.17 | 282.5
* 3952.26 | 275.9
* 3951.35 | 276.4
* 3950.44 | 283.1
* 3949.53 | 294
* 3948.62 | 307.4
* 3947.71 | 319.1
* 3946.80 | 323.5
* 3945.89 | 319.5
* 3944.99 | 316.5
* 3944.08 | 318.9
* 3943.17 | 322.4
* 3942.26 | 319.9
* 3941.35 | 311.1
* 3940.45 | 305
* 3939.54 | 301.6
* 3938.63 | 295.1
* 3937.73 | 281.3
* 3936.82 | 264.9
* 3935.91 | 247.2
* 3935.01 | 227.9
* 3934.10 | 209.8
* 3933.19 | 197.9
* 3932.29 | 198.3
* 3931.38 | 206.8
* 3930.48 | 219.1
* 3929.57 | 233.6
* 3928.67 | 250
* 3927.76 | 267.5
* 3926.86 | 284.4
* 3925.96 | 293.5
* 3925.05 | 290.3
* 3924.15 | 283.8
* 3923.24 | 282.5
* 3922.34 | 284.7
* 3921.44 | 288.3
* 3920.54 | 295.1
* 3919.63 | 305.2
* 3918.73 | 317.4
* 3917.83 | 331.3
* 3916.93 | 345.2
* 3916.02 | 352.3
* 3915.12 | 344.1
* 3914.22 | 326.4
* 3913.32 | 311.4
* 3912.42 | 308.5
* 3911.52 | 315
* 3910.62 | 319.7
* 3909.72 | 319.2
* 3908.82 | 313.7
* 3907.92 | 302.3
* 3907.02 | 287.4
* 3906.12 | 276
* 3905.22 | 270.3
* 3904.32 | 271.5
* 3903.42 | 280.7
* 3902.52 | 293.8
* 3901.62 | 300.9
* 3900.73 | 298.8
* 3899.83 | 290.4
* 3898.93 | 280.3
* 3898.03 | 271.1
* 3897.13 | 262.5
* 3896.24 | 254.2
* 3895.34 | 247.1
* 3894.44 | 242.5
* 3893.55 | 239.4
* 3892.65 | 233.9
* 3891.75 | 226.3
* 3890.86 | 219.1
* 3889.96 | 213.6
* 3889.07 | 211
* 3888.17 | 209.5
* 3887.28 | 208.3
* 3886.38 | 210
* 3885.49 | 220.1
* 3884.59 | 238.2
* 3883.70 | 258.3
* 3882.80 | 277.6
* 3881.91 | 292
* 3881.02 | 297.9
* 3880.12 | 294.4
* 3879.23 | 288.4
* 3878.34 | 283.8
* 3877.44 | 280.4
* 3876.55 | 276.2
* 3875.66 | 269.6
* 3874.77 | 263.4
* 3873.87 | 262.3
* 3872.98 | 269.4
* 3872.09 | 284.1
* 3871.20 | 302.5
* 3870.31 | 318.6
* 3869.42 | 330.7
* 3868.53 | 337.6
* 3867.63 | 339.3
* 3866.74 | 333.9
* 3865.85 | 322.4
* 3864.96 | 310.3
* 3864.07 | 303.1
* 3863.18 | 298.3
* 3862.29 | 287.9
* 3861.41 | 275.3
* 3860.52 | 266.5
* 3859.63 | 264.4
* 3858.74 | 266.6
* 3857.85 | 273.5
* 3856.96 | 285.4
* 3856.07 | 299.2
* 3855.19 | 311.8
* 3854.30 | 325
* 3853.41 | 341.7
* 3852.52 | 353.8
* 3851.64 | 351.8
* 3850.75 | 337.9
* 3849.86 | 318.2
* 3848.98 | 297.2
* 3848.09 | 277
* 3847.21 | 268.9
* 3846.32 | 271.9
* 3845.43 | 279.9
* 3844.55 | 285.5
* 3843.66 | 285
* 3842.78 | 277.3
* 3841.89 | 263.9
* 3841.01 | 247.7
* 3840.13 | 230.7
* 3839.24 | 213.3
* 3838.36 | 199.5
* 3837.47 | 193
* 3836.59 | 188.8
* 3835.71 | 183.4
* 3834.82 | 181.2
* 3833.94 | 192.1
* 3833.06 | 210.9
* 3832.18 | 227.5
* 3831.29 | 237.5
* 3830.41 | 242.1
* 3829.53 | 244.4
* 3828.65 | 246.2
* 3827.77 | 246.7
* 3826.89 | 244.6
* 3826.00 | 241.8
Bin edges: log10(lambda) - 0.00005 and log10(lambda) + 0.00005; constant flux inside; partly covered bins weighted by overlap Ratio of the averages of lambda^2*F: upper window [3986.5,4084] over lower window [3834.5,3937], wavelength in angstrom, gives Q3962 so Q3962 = 1.26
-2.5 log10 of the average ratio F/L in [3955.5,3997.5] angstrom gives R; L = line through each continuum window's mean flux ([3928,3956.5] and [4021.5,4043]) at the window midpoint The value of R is 0.11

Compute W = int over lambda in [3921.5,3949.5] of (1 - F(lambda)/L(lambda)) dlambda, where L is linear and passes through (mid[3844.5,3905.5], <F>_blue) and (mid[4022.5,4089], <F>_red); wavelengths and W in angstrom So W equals 1.69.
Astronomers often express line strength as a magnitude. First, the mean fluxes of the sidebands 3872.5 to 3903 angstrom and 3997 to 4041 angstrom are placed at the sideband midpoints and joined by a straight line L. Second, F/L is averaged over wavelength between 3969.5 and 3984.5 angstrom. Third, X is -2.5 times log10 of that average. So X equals 0.24 mag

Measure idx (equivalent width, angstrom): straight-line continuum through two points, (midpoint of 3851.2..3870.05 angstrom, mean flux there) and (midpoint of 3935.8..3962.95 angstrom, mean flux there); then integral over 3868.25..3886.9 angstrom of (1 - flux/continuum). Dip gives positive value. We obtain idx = 1.7 angstrom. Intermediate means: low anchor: 309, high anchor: 294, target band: 278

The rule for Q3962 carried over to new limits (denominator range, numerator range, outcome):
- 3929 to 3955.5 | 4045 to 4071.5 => 1.25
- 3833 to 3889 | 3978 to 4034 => 1.25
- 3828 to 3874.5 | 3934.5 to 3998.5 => 1.07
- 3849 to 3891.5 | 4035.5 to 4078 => 1.24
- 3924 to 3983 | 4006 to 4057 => 1.31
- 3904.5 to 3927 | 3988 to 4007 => 1.12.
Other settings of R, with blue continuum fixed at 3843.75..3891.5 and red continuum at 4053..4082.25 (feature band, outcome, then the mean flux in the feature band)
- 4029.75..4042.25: -0.086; 333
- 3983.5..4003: -0.084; 326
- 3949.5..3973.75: 0.220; 242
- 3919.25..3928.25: 0.018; 287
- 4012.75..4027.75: -0.041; 317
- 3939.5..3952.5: -0.043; 307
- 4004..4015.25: -0.045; 317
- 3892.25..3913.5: 0.024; 283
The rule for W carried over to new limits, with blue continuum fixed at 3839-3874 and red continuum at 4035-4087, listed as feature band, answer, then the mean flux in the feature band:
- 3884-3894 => 2.6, 222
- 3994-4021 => -0.6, 321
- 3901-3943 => 2.4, 286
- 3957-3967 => 1.9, 249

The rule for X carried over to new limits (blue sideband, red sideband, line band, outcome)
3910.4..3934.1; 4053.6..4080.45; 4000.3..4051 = -0.08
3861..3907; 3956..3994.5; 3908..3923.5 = -0.17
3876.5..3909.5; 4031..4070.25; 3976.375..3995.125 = 0.00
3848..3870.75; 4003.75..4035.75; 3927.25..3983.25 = 0.22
